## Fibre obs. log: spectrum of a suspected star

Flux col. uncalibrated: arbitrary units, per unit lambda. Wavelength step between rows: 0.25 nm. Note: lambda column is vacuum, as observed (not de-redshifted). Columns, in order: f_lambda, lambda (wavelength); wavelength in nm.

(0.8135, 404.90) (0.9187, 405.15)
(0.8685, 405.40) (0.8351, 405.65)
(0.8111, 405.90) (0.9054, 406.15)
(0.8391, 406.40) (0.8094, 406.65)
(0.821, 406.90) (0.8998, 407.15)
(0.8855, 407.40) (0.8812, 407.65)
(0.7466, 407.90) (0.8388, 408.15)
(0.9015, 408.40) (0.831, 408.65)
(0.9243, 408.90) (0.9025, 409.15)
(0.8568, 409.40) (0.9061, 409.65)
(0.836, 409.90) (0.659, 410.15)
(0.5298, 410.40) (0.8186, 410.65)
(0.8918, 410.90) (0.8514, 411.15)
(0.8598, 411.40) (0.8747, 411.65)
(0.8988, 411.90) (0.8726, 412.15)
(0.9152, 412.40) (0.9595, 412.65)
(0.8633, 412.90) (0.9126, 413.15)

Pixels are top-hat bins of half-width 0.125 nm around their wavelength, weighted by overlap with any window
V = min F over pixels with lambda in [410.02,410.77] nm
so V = 0.5298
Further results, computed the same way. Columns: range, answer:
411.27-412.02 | 0.8598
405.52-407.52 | 0.8094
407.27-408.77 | 0.7466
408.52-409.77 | 0.831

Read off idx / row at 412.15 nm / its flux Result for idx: 0.8726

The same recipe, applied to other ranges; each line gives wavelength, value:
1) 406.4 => 0.8391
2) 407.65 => 0.8812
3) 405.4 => 0.8685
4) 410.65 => 0.8186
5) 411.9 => 0.8988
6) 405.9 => 0.8111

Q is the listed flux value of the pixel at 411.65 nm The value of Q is 0.8747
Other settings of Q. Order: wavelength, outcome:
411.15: 0.8514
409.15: 0.9025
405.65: 0.8351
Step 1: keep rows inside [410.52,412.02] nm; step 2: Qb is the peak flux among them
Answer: 0.8988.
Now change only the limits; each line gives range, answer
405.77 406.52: 0.9054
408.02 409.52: 0.9243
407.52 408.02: 0.8812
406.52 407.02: 0.821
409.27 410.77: 0.9061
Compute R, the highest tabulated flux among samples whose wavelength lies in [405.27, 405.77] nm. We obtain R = 0.8685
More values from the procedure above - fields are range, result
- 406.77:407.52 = 0.8998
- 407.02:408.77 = 0.9015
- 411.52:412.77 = 0.9595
